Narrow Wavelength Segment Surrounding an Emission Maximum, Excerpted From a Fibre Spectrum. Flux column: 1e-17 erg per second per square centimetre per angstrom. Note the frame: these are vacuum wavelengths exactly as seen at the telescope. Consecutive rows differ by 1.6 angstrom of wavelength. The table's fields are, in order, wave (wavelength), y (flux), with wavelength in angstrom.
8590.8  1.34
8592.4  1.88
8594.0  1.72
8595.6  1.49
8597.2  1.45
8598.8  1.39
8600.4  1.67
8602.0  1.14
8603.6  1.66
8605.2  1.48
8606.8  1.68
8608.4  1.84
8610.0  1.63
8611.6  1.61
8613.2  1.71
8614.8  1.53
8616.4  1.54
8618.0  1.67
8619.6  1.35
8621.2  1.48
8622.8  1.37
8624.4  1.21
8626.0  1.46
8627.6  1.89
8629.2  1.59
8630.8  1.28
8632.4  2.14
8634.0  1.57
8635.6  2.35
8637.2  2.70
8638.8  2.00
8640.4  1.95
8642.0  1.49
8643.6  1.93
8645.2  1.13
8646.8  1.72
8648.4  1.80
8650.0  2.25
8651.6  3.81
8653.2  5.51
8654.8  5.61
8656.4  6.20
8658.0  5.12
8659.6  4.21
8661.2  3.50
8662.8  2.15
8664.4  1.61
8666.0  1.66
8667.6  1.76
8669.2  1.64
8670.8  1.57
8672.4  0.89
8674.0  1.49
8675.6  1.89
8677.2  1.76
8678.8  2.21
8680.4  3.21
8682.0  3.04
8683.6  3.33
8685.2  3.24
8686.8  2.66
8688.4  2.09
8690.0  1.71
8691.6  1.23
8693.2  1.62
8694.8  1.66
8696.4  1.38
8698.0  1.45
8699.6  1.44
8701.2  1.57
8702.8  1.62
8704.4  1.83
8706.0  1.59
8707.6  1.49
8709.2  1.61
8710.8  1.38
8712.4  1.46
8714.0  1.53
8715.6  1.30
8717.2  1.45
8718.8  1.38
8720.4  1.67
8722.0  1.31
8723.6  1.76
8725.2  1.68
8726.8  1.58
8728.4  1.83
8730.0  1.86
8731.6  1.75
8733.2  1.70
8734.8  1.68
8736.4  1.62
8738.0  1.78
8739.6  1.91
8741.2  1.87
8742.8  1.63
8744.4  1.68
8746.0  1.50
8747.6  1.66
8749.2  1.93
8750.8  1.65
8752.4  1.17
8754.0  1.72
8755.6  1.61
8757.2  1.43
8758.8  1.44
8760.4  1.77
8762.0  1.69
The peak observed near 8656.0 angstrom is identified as H-alpha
